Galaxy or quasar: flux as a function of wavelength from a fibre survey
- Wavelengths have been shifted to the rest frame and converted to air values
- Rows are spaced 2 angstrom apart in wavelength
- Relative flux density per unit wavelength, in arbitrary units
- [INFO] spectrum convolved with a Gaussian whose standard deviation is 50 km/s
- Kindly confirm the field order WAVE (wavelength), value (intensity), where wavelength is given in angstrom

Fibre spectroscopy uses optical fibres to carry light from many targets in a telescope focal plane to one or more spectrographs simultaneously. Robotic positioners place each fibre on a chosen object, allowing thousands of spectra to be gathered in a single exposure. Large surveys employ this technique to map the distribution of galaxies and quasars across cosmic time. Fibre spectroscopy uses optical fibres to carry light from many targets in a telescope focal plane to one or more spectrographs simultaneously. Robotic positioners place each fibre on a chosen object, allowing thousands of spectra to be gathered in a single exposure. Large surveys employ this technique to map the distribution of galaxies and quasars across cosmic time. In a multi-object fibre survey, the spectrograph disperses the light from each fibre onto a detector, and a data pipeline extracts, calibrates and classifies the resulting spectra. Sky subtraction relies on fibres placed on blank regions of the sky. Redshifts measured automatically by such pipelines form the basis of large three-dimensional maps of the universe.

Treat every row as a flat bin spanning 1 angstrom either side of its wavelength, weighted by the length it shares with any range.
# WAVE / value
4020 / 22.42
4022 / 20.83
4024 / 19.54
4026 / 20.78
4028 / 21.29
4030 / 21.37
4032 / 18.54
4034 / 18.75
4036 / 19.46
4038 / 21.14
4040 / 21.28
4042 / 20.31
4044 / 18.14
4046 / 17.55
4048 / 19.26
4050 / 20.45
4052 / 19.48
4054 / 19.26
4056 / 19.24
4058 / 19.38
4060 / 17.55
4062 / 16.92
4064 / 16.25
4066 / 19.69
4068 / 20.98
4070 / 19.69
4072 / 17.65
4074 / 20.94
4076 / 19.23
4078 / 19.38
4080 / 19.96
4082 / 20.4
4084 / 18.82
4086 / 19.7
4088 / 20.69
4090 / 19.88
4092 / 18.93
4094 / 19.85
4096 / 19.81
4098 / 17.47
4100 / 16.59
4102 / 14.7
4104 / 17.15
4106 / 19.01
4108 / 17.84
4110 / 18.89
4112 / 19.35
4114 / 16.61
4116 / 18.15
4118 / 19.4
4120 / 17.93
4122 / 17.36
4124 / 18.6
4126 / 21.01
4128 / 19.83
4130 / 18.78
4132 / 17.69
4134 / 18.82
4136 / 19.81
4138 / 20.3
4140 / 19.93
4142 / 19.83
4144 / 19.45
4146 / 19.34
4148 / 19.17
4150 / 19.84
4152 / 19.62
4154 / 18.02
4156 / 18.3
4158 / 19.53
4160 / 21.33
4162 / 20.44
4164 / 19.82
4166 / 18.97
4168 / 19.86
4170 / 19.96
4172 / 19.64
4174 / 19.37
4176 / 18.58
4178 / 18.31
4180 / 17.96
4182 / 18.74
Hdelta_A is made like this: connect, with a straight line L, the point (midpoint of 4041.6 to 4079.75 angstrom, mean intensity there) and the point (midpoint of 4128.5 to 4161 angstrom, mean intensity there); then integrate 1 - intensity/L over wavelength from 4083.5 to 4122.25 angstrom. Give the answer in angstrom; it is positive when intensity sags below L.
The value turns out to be 1.55 angstrom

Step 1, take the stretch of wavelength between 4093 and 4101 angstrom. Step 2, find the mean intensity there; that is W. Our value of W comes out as 18.4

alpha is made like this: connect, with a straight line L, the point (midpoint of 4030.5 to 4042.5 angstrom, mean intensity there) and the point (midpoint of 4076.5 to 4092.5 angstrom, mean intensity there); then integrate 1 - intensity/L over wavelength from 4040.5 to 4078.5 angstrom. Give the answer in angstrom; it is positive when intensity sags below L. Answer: 1.5 angstrom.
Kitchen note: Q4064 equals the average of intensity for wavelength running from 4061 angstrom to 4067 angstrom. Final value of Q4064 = 17.6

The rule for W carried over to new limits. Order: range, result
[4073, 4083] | 20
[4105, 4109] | 18.4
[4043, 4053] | 19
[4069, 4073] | 18.7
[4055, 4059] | 19.3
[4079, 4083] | 20.2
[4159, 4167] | 20.1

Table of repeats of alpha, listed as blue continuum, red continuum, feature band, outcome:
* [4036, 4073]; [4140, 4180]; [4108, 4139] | 0.8 angstrom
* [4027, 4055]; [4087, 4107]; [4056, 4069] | 0.5 angstrom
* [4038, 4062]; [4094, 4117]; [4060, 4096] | -1.5 angstrom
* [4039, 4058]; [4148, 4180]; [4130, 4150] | 0.0 angstrom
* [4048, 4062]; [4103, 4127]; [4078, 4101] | -0.7 angstrom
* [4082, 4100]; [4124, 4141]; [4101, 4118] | 1.4 angstrom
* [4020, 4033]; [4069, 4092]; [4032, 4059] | 1.0 angstrom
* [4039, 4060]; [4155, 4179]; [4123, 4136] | 0.2 angstrom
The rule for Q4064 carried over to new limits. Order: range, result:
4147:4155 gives 19.2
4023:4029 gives 20.5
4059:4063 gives 17.2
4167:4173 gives 19.8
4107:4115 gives 18.2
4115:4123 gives 18.2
